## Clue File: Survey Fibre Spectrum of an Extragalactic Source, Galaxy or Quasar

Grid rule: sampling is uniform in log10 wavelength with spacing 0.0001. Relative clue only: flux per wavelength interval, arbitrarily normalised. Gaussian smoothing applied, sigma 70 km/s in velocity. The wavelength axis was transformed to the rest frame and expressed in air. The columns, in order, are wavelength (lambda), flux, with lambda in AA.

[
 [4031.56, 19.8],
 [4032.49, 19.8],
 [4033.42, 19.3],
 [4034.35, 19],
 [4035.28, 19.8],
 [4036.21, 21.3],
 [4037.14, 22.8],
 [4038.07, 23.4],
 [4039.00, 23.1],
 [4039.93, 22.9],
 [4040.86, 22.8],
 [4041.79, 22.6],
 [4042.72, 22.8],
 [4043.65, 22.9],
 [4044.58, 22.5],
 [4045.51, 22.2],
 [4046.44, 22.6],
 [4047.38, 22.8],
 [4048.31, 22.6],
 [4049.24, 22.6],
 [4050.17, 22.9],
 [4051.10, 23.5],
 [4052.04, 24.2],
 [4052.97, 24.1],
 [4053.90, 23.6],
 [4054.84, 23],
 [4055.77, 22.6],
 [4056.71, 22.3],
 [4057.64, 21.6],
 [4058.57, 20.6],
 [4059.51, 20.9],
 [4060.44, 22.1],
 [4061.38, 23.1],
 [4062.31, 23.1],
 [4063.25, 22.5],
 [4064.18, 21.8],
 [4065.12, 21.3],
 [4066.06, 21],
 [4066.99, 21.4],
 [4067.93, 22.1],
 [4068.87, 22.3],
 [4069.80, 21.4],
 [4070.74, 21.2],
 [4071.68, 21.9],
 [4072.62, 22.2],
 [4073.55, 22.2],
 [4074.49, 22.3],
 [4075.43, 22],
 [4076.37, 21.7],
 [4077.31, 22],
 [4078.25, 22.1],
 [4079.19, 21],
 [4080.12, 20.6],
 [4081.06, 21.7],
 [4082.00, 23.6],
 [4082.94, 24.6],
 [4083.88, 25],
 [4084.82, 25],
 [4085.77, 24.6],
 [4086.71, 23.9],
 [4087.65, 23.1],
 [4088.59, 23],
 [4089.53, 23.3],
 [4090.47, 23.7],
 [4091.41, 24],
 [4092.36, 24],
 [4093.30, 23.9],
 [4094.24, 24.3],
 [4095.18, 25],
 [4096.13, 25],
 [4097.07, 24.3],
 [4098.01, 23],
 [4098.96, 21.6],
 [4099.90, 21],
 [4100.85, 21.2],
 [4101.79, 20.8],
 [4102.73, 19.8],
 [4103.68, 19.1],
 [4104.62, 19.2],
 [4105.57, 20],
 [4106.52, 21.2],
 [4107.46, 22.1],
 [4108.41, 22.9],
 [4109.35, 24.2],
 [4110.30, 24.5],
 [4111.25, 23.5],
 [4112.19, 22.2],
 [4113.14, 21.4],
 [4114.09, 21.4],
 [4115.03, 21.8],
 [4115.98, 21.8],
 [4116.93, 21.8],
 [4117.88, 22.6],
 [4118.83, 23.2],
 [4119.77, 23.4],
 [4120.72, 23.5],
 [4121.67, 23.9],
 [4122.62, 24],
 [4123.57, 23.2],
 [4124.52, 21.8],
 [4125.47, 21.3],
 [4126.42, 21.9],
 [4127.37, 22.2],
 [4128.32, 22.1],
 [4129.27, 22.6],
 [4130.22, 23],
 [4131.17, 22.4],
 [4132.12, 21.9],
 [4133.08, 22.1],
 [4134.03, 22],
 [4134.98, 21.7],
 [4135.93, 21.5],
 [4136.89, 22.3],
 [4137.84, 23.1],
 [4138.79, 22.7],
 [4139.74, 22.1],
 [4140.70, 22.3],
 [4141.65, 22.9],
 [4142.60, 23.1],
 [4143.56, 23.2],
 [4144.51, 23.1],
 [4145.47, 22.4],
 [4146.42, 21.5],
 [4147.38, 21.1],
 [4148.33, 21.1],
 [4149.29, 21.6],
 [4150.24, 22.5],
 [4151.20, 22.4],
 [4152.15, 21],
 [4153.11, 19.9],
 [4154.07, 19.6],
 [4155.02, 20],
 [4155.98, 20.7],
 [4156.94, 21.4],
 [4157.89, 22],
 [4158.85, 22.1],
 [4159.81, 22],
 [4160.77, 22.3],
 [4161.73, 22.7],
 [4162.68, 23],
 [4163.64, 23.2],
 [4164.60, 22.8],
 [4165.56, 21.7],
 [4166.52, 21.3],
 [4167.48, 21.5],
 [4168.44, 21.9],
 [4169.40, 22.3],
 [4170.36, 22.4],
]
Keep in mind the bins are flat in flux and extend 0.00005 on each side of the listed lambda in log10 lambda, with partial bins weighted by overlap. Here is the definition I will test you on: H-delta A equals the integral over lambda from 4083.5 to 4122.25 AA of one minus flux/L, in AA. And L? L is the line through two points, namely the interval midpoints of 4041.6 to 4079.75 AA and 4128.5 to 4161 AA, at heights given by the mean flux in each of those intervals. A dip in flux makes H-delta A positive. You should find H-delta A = -1.15 AA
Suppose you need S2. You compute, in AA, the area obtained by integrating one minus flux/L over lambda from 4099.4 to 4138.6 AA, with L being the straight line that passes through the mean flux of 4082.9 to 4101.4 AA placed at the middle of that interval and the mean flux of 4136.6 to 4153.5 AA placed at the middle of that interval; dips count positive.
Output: 1.3 AA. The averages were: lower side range 23.6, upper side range 22.1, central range 22.1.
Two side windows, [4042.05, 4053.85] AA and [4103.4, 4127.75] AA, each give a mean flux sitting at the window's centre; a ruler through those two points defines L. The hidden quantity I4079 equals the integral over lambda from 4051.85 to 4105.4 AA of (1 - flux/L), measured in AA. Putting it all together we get 0.5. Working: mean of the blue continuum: 23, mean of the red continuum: 22.3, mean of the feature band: 22.5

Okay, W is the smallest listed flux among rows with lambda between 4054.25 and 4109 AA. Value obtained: 19.1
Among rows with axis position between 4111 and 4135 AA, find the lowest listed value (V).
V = 21.3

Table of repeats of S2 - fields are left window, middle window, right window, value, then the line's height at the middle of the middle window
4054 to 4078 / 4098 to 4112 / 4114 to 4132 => 0.5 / 22.4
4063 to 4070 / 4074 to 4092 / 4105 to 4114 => -0.9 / 22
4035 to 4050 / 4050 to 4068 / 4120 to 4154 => 0.1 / 22.5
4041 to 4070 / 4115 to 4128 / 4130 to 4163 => -0.3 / 22.1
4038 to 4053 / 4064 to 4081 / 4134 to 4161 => 0.7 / 22.6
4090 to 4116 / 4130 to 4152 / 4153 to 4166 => -0.3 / 21.9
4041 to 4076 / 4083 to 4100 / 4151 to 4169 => -1.3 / 22.1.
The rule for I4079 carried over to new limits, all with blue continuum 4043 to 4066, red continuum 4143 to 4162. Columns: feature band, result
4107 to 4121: -0.45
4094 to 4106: 0.15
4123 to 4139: -0.30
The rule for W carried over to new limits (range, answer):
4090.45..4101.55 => 21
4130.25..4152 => 21.1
